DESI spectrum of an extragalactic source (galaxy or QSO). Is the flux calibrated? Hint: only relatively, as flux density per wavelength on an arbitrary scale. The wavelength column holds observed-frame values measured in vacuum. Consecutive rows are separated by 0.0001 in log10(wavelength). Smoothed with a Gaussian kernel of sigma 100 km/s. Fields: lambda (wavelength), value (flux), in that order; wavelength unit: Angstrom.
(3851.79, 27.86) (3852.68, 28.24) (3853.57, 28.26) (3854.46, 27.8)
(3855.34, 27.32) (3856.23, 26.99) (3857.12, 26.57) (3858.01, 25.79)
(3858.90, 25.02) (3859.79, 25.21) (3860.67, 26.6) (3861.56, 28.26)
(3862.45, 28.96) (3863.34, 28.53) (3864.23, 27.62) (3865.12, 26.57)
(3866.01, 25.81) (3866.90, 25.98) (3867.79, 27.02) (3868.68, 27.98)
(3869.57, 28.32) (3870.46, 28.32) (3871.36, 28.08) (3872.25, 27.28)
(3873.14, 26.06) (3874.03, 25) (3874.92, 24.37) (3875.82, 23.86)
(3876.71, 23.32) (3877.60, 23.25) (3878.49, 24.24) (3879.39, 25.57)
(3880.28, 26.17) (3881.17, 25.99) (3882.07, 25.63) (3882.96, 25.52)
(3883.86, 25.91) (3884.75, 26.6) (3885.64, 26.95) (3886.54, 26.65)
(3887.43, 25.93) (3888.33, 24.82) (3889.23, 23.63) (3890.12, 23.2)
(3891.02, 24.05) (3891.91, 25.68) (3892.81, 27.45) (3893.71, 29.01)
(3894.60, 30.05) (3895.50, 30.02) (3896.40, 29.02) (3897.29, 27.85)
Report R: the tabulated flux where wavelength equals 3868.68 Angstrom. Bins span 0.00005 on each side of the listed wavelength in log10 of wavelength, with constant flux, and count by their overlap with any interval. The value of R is 27.98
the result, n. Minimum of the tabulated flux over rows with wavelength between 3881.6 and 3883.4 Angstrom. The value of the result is 25.52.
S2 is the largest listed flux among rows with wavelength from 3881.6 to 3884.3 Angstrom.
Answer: 25.91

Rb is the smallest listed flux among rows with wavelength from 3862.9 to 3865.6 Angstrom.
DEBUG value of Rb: 26.57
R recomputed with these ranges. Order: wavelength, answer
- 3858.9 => 25.02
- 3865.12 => 26.57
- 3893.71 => 29.01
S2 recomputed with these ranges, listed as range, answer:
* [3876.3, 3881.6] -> 26.17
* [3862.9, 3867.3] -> 28.53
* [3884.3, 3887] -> 26.95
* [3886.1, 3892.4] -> 26.65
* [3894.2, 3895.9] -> 30.05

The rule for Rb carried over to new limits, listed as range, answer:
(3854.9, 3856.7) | 26.99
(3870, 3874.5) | 25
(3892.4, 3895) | 27.45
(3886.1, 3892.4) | 23.2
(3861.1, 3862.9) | 28.26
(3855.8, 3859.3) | 25.02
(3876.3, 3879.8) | 23.25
